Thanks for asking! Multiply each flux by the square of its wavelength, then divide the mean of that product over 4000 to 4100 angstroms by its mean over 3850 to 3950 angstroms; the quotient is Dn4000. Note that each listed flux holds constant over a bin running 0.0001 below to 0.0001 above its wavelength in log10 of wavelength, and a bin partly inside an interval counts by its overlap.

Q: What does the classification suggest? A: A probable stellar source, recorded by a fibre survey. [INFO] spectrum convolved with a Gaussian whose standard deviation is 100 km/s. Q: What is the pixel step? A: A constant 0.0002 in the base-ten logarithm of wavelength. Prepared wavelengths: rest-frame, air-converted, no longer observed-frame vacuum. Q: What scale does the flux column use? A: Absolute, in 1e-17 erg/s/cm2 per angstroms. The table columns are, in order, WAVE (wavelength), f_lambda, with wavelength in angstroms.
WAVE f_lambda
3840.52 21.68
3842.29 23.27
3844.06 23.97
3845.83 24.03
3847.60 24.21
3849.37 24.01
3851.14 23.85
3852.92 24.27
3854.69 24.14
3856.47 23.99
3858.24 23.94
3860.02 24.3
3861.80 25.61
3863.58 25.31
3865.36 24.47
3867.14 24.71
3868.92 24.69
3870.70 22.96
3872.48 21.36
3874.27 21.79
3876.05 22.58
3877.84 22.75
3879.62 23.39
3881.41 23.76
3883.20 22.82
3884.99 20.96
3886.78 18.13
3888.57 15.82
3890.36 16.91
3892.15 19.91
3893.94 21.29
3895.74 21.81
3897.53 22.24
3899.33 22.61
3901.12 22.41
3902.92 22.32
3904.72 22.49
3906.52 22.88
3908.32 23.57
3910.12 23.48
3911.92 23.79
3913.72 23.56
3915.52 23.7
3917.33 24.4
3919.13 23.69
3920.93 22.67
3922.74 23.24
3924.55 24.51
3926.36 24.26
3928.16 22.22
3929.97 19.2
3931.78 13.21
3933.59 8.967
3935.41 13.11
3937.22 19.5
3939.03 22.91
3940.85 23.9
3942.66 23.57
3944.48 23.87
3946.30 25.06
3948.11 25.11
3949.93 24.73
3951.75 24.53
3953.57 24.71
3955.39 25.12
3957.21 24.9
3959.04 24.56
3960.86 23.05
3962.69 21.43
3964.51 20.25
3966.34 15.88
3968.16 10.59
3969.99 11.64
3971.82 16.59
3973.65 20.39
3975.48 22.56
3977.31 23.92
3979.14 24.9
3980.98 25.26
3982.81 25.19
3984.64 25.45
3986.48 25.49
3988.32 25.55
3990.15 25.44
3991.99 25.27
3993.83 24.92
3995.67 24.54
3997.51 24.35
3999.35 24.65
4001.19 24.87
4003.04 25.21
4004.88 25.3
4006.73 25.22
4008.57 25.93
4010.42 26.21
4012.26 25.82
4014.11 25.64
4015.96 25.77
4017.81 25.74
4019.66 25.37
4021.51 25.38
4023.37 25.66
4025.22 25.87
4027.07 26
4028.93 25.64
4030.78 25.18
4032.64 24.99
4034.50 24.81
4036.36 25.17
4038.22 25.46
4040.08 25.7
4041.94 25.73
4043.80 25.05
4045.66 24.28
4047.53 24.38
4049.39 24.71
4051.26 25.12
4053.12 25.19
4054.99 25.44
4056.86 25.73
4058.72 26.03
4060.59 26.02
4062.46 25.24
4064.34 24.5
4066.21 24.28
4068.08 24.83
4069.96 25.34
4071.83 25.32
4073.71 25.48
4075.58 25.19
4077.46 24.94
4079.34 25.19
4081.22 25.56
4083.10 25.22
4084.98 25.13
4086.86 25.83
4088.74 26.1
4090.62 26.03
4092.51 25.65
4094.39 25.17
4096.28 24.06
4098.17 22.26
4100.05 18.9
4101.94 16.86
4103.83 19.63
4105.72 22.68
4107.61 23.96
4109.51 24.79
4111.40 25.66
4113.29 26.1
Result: 1.2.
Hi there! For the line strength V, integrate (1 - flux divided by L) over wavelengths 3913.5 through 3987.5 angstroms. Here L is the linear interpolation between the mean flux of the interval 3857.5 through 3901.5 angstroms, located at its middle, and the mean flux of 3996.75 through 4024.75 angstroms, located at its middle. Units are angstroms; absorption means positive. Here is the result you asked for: 6.85 angstroms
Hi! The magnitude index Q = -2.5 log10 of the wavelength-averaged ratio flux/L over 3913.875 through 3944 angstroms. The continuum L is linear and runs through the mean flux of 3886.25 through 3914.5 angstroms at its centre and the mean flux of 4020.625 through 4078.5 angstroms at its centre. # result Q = 0.064 mag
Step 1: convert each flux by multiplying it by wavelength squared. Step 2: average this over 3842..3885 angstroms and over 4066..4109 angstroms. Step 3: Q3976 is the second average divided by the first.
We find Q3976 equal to 1.1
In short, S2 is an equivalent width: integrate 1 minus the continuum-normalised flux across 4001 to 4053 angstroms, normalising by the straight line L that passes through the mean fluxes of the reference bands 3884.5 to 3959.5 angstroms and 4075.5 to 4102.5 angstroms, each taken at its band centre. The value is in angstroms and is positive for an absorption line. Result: -4.5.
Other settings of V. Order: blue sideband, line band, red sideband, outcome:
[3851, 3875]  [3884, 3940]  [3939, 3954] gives 7.4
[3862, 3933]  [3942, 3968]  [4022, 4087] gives 0.4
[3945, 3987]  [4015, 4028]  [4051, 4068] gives -0.9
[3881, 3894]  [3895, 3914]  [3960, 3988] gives -2.7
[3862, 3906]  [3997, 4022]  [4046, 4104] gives -1.8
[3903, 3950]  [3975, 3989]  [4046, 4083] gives -1.0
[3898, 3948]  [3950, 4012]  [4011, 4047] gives 1.7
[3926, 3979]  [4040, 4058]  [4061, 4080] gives -0.6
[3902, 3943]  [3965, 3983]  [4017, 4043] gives 3.0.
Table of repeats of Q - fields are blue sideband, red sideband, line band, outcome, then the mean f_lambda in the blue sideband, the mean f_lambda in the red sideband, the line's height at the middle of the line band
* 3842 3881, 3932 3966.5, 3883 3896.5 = 0.19 mag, 23.8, 21.8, 23.2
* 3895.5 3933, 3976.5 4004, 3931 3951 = 0.14 mag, 22.4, 25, 23.3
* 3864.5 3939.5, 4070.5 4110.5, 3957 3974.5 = 0.20 mag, 21.5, 24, 22.4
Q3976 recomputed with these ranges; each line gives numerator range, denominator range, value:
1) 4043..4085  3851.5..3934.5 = 1.23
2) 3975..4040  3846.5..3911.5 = 1.19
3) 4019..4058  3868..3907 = 1.26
